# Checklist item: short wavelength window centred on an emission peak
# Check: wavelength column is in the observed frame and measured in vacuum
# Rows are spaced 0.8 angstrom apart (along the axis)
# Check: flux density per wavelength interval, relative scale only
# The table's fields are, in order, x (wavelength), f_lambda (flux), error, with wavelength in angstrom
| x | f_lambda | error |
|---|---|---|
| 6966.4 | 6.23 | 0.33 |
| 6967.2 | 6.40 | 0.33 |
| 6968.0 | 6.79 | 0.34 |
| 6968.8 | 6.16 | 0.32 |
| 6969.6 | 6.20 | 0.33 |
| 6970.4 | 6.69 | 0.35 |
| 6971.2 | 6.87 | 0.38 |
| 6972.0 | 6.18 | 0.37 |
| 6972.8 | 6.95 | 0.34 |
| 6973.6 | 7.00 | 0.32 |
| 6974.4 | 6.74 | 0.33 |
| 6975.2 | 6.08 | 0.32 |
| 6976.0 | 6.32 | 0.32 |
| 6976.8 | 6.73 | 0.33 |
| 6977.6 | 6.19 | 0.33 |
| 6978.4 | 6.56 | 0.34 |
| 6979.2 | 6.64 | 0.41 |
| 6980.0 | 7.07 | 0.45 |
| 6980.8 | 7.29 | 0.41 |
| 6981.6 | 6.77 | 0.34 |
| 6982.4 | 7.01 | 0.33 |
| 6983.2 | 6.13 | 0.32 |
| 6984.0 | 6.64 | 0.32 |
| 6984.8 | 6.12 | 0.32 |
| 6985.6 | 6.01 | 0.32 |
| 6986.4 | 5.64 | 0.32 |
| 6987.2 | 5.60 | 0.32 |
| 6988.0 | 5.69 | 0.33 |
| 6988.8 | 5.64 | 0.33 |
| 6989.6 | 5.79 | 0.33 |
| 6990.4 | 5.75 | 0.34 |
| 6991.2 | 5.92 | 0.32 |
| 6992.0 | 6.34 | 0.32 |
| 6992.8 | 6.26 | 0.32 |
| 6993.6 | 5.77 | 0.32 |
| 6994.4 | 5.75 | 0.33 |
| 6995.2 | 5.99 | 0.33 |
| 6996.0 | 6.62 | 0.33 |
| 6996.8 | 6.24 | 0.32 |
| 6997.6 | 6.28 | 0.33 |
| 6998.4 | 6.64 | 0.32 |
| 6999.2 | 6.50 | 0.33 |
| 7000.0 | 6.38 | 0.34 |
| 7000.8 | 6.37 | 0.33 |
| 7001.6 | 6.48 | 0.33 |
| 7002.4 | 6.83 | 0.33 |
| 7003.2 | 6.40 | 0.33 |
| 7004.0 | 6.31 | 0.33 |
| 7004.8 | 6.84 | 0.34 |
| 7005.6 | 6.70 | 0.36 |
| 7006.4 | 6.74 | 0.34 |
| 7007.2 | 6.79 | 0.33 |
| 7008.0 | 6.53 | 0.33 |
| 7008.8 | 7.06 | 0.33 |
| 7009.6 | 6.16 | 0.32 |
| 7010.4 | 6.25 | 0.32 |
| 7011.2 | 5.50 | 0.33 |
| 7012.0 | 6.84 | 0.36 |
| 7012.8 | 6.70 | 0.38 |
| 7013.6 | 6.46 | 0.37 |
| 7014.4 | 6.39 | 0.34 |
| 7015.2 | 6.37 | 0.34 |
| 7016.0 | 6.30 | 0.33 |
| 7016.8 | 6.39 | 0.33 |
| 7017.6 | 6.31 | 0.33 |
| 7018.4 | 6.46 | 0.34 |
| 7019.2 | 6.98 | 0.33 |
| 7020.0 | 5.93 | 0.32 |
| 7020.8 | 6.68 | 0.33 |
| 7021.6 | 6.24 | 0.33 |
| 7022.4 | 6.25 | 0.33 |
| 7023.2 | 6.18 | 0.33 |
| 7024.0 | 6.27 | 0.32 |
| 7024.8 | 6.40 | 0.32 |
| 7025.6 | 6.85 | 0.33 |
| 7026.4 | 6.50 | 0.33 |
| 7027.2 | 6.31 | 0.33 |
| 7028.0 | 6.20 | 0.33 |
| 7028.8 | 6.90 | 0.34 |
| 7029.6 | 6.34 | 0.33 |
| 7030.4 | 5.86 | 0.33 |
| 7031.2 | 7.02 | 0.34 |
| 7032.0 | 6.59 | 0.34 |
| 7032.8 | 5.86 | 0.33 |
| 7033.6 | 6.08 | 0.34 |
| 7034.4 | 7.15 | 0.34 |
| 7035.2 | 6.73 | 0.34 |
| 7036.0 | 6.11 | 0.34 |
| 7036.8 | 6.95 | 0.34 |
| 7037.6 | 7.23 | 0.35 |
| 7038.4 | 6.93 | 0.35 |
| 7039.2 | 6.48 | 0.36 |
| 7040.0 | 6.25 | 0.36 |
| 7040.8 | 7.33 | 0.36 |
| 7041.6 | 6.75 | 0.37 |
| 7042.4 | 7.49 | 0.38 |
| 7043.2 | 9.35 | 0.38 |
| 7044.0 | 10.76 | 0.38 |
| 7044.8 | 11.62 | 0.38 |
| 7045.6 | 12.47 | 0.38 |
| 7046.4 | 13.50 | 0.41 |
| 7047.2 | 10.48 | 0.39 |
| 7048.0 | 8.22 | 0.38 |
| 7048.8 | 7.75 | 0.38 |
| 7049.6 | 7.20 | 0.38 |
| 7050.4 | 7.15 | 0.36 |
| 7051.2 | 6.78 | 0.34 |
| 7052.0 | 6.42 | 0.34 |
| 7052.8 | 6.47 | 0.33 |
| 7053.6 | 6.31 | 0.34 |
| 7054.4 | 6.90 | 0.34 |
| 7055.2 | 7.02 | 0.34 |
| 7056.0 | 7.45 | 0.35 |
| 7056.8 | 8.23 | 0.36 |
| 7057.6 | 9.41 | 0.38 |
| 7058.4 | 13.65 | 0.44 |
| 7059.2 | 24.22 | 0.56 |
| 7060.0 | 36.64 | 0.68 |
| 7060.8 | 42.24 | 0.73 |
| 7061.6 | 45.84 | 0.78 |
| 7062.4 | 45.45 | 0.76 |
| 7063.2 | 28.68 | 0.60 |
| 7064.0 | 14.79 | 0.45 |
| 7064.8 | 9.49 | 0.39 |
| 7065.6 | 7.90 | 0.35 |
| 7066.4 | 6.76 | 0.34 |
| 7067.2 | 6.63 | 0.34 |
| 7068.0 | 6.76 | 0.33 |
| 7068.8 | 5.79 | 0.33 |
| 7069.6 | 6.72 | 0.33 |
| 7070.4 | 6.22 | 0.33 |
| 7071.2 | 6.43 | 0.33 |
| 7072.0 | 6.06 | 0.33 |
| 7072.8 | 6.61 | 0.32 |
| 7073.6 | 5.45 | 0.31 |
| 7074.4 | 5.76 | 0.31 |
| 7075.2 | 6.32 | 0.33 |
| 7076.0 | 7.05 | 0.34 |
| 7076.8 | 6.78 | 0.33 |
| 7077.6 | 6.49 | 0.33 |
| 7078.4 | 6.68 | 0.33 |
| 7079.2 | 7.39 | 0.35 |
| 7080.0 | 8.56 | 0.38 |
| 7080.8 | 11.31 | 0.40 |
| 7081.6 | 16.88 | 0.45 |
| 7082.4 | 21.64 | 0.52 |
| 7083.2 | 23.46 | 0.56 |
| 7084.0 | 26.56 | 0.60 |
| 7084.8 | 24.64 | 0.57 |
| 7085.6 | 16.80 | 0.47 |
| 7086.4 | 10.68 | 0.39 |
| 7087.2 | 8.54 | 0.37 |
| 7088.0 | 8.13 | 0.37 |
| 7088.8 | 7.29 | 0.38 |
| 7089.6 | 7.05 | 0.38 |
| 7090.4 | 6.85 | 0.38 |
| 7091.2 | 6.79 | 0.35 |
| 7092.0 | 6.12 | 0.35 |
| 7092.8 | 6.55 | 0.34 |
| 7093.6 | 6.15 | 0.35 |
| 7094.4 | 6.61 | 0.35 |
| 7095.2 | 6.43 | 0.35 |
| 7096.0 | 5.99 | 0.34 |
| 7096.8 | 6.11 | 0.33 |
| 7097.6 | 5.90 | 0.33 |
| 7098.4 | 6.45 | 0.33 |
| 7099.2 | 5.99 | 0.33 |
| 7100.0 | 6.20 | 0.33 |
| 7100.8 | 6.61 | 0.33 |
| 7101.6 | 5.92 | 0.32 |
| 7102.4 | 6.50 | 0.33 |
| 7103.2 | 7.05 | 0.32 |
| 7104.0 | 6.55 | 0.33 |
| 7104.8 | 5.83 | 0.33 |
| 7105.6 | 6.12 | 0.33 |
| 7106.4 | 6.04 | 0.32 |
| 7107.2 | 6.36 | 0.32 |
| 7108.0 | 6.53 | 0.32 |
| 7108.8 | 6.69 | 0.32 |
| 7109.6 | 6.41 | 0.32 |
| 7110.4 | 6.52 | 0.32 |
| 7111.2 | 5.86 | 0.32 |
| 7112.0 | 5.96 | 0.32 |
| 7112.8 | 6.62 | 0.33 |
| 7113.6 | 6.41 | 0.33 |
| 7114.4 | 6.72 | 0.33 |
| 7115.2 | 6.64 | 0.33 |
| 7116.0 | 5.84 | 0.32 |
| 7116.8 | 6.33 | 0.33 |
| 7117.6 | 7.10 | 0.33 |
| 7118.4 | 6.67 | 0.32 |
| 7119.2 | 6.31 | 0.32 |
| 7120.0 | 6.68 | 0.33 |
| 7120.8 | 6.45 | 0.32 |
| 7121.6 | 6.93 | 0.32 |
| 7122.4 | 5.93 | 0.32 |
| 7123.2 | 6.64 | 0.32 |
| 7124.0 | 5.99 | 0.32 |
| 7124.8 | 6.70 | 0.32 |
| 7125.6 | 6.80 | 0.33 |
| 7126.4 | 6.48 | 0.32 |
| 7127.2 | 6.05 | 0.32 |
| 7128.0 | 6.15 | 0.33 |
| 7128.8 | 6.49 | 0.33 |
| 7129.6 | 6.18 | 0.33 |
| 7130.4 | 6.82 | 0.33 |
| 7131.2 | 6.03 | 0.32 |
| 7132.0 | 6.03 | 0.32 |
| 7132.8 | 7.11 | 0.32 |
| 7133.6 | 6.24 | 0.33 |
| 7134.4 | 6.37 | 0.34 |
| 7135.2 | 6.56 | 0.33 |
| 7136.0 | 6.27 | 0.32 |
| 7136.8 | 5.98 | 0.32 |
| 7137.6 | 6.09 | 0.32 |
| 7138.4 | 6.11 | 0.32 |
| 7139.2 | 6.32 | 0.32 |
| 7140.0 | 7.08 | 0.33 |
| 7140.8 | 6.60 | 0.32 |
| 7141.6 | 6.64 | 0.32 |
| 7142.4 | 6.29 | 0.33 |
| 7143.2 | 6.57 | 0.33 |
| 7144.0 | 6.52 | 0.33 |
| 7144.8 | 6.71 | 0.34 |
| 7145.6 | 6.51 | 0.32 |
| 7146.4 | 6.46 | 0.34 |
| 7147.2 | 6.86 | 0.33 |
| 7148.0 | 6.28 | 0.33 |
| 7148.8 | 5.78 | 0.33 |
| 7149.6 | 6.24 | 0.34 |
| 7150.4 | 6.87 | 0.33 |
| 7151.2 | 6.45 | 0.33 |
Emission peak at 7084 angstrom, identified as [N II]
